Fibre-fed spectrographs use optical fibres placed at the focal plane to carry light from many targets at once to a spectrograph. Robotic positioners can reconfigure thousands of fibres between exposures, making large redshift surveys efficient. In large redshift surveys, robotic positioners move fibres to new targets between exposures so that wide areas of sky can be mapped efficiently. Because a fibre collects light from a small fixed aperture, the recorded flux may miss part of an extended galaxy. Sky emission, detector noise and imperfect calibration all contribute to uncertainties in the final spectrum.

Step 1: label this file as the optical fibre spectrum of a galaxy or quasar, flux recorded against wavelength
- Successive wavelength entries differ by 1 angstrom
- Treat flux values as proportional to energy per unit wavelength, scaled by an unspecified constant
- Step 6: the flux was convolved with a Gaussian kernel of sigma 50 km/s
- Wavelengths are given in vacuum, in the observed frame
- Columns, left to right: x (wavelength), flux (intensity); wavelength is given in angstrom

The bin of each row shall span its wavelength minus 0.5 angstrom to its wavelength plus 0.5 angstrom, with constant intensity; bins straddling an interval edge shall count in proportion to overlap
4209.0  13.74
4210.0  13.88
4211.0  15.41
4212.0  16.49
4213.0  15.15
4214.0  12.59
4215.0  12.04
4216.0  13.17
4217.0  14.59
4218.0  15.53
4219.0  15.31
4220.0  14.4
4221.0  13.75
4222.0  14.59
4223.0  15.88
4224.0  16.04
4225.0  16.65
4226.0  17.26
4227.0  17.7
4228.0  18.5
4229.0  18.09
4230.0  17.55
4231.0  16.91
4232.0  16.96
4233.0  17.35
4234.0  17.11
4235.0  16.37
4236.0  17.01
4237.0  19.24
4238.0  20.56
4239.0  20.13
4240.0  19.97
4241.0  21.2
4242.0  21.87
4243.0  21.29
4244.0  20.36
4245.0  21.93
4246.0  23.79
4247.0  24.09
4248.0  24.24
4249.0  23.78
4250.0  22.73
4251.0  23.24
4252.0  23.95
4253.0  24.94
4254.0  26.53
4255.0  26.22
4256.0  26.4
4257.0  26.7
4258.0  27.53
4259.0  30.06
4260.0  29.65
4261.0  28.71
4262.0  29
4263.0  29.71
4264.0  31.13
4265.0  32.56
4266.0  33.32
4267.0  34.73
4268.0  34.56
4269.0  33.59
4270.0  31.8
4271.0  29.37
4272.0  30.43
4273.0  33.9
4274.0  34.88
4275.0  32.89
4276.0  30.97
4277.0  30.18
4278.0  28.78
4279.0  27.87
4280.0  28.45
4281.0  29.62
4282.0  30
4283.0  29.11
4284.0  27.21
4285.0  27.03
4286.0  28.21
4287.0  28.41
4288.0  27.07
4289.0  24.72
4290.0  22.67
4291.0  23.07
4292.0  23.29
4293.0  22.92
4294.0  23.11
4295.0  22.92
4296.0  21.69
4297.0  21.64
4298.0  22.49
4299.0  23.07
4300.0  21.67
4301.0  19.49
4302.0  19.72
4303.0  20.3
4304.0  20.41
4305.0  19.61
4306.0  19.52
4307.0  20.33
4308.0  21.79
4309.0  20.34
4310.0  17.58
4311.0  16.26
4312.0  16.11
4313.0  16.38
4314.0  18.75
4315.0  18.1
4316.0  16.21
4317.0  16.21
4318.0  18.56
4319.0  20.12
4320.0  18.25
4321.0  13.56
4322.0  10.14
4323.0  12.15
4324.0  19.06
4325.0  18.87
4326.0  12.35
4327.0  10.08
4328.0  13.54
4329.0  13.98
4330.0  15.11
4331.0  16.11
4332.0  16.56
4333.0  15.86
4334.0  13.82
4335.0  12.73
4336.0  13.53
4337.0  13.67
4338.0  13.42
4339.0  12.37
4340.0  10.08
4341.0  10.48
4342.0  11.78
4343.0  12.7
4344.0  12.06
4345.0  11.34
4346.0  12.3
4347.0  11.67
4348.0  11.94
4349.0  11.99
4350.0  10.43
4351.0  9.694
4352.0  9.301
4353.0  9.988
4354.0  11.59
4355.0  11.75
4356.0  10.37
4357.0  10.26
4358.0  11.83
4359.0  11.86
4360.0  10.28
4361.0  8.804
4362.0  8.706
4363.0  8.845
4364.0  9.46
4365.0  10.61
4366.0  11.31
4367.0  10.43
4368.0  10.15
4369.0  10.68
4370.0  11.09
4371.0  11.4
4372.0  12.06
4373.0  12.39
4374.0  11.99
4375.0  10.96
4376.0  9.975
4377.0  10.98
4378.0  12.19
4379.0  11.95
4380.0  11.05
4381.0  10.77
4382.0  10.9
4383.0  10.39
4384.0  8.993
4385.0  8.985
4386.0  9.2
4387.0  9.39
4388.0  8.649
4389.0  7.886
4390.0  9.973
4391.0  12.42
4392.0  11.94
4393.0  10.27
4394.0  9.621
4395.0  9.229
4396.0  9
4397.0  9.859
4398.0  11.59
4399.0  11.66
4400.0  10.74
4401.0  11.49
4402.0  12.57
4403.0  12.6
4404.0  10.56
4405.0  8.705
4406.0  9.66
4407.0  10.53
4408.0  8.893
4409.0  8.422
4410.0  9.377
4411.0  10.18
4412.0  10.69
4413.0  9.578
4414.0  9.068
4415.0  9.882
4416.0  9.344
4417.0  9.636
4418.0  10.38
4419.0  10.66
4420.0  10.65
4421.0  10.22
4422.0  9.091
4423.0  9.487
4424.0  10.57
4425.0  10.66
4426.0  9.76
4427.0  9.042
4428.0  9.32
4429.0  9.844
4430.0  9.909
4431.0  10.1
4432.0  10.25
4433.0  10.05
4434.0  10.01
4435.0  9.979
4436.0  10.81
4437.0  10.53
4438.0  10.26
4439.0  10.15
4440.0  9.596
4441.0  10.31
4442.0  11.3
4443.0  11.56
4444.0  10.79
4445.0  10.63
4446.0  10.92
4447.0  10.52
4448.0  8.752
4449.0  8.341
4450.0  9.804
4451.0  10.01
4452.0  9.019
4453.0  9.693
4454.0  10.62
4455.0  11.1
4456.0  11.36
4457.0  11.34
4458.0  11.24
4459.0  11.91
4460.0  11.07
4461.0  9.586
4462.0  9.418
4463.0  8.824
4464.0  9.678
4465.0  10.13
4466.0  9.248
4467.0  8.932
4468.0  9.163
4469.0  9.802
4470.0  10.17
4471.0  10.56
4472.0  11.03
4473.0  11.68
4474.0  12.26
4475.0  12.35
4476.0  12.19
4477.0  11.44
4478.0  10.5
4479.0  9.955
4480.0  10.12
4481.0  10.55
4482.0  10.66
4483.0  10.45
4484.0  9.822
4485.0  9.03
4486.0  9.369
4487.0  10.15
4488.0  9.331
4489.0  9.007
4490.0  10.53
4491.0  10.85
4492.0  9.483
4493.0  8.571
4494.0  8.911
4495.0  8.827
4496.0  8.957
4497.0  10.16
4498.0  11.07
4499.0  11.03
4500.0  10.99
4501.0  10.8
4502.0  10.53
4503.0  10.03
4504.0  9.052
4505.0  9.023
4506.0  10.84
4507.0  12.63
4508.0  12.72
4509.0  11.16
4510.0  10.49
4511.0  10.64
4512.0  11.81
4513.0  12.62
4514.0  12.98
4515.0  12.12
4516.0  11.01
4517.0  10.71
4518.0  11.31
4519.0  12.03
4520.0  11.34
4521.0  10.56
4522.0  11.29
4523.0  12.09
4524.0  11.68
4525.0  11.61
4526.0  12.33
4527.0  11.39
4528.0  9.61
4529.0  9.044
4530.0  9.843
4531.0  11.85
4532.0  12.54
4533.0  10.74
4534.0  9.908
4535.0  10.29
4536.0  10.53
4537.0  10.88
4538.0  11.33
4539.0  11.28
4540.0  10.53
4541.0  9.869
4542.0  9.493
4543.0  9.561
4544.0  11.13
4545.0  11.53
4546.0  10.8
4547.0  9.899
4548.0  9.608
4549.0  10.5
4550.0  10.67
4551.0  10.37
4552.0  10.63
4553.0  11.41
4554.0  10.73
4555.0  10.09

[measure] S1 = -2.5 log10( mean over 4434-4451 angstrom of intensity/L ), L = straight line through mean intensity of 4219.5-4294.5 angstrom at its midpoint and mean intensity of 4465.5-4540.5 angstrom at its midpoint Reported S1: 0.346 mag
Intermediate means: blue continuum 24.6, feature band 10.3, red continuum 10.7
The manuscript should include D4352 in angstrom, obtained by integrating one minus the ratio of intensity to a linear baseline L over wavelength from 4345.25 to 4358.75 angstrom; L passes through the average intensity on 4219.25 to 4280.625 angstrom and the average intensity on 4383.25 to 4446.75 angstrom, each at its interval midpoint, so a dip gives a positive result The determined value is 3.9 angstrom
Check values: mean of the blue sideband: 24.2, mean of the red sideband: 10.1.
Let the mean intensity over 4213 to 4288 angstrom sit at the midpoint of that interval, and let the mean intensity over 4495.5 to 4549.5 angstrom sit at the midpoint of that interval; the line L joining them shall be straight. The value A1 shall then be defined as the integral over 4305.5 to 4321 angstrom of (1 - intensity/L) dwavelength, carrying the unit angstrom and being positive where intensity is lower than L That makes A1 2.0 angstrom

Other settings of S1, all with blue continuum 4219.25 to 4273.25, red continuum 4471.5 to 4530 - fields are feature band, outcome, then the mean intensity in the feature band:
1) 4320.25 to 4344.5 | 0.37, 13.5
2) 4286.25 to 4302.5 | -0.10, 23.1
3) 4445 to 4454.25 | 0.33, 9.77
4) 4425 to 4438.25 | 0.38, 10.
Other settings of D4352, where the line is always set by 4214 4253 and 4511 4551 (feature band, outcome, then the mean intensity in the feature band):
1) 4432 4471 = 8.5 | 10.2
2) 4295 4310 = -3.6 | 20.8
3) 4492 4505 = 2.1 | 9.86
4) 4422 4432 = 2.8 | 9.84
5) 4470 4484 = 1.6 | 11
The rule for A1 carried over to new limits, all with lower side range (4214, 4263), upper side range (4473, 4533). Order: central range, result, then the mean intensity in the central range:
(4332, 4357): 7.0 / 11.9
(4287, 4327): -3.3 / 19.5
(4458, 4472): 2.5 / 9.97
